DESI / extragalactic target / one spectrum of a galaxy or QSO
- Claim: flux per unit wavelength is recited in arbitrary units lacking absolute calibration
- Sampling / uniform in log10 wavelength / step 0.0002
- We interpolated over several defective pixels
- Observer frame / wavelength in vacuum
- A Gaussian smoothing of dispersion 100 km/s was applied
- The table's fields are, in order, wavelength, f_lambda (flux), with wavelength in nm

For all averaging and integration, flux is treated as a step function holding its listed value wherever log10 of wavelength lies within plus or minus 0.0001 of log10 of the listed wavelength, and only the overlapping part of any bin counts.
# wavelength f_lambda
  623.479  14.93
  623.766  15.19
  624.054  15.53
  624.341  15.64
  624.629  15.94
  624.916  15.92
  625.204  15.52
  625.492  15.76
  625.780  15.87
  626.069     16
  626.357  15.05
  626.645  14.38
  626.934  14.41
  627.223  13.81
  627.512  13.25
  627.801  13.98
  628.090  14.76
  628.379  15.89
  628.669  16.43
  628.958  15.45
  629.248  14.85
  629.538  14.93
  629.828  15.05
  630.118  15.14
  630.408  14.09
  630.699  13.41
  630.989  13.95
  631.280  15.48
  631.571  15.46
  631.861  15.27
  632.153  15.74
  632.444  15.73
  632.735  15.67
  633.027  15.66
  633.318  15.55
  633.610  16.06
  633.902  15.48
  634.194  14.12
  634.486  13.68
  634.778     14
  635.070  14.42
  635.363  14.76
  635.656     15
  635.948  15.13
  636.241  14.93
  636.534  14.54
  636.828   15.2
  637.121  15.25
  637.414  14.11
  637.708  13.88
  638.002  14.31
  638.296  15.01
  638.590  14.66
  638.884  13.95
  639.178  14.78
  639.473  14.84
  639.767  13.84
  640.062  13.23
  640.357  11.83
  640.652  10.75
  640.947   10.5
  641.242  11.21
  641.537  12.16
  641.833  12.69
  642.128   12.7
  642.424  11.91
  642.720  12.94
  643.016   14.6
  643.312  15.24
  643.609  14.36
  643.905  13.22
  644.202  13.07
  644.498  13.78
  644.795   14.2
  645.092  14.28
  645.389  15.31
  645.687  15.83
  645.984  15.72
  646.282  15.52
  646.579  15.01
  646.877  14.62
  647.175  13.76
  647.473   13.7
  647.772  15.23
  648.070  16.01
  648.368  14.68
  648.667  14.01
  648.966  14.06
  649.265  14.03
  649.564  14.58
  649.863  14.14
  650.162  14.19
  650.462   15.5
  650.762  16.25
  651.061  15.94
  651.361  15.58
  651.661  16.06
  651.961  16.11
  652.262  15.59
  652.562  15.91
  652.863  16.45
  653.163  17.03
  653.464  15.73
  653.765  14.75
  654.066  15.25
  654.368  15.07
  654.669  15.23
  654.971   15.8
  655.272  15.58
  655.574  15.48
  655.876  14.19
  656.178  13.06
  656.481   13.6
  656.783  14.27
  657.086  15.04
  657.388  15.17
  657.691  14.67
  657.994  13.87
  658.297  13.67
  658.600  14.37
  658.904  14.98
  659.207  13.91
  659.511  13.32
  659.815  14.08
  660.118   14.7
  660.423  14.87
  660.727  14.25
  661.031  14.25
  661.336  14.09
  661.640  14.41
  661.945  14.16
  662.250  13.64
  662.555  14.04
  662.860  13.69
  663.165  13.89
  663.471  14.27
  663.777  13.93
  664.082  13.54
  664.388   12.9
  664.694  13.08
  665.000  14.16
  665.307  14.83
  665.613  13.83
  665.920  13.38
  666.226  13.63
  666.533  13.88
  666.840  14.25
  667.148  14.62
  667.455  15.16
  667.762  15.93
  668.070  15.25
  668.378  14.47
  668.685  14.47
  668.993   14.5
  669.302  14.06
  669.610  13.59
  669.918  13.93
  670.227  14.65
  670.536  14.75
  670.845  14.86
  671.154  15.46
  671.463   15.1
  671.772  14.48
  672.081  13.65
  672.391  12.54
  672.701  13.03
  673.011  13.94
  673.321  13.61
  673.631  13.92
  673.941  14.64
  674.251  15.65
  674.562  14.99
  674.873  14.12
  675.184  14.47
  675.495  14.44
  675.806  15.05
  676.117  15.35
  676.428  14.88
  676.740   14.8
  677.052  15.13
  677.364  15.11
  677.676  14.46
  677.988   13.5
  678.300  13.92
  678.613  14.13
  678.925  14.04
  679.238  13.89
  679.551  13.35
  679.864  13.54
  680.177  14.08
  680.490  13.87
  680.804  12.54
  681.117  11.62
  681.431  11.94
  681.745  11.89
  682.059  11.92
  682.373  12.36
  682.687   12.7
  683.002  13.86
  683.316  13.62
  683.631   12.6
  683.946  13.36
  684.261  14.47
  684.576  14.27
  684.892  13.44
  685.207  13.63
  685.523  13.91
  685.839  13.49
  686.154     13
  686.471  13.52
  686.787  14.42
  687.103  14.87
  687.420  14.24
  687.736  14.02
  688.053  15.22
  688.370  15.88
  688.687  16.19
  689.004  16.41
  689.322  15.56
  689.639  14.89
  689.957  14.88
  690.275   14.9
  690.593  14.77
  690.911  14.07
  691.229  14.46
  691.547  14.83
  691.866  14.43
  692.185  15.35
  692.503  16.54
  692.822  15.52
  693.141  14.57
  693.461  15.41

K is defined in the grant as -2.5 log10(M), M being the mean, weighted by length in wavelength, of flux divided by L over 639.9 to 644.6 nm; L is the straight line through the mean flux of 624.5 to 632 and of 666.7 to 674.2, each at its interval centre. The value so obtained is 0.16 mag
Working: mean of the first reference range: 15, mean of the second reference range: 14.4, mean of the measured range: 12.8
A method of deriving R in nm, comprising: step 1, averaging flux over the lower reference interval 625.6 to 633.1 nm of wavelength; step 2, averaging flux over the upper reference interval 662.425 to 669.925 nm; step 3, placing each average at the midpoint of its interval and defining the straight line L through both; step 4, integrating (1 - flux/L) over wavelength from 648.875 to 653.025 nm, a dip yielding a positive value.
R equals -0.24 nm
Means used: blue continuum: 15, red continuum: 14.1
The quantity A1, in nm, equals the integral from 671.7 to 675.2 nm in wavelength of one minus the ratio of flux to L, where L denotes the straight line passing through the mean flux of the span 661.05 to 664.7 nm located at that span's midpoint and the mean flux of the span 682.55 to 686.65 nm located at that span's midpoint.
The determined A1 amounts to -0.09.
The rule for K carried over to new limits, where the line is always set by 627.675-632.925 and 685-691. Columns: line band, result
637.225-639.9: 0.05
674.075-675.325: -0.01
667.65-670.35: 0.02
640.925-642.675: 0.24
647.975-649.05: 0.02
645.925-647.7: 0.02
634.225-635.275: 0.07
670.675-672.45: 0.02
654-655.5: -0.04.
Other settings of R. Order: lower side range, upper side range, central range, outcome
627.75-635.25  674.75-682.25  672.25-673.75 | 0.06 nm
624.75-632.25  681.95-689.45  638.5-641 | 0.27 nm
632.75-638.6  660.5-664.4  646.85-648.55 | -0.03 nm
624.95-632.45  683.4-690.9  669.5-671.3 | 0.00 nm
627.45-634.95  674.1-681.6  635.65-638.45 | 0.03 nm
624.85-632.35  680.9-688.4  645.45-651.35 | -0.19 nm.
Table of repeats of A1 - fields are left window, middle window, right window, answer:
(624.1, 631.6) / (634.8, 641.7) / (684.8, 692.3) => 0.51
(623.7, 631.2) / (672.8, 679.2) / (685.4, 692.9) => 0.16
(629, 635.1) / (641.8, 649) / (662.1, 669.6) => 0.17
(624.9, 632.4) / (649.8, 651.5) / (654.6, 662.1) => -0.09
